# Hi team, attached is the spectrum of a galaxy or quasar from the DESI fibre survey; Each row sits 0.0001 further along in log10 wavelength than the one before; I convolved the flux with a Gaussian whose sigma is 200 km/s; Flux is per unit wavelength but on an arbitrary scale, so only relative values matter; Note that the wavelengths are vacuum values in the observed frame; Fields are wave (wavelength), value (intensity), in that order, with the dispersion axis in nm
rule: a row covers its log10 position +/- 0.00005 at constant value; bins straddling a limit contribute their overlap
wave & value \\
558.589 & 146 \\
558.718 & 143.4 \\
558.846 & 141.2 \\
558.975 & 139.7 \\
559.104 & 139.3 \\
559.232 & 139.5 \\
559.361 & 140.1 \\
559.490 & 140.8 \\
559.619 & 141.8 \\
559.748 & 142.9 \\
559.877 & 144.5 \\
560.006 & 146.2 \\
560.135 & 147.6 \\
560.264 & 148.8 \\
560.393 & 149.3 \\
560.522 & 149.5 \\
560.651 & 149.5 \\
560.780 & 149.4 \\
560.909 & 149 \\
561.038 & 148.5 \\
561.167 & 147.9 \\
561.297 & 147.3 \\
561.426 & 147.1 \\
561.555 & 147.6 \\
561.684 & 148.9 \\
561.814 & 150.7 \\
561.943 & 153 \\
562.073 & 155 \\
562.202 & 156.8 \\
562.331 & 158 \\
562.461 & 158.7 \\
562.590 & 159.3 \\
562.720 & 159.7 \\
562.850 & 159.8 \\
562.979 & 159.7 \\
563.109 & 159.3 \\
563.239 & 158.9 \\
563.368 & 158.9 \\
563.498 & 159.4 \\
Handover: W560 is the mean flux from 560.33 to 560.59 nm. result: 149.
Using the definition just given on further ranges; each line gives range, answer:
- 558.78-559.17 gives 140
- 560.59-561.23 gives 149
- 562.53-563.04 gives 160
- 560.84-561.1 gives 149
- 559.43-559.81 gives 142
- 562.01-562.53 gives 157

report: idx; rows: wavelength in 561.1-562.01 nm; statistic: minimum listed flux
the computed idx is 147.1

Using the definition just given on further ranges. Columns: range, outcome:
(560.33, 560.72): 149.3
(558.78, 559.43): 139.3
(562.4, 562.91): 158.7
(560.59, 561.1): 148.5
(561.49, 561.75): 147.6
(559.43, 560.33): 140.8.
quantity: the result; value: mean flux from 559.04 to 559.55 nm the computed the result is 140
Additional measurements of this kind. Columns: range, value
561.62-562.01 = 151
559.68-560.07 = 144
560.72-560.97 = 149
